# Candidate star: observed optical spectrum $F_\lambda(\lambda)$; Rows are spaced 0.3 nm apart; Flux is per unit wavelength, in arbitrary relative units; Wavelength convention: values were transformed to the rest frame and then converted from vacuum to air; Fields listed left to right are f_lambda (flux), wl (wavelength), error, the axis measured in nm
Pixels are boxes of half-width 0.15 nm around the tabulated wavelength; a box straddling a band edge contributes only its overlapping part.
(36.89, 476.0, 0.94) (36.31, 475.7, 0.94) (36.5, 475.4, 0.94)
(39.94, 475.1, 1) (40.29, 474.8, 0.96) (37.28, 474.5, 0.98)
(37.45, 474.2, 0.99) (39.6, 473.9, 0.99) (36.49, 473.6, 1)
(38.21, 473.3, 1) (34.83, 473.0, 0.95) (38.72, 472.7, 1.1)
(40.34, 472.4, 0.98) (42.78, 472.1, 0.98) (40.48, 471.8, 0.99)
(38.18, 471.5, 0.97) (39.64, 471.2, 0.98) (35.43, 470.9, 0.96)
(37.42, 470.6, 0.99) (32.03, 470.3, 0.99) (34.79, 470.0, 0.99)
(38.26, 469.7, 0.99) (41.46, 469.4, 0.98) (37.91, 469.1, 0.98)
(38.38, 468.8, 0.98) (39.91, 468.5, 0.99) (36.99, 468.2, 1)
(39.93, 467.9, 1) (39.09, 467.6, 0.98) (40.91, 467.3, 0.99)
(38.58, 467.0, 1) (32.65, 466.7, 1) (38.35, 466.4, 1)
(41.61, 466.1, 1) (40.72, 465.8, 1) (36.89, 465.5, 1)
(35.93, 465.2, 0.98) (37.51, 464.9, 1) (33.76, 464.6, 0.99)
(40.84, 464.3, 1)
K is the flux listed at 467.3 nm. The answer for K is 40.91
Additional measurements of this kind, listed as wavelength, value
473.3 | 38.21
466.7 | 32.65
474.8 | 40.29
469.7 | 38.26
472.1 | 42.78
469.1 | 37.91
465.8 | 40.72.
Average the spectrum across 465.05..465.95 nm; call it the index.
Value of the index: 37.8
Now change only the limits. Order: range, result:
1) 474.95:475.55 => 38.2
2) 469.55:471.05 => 35.6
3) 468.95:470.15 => 38.1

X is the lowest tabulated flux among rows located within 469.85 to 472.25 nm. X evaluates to 32.03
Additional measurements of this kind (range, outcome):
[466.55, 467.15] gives 32.65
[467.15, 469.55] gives 36.99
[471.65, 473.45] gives 34.83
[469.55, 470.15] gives 34.79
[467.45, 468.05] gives 39.09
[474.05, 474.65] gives 37.28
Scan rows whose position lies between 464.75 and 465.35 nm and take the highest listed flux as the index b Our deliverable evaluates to 37.51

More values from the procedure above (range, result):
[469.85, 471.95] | 40.48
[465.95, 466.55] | 41.61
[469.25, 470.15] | 41.46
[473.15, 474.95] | 40.29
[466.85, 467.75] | 40.91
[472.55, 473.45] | 38.72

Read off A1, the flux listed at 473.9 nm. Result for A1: 39.6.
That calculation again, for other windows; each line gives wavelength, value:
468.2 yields 36.99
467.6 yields 39.09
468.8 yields 38.38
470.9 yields 35.43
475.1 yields 39.94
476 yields 36.89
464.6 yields 33.76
